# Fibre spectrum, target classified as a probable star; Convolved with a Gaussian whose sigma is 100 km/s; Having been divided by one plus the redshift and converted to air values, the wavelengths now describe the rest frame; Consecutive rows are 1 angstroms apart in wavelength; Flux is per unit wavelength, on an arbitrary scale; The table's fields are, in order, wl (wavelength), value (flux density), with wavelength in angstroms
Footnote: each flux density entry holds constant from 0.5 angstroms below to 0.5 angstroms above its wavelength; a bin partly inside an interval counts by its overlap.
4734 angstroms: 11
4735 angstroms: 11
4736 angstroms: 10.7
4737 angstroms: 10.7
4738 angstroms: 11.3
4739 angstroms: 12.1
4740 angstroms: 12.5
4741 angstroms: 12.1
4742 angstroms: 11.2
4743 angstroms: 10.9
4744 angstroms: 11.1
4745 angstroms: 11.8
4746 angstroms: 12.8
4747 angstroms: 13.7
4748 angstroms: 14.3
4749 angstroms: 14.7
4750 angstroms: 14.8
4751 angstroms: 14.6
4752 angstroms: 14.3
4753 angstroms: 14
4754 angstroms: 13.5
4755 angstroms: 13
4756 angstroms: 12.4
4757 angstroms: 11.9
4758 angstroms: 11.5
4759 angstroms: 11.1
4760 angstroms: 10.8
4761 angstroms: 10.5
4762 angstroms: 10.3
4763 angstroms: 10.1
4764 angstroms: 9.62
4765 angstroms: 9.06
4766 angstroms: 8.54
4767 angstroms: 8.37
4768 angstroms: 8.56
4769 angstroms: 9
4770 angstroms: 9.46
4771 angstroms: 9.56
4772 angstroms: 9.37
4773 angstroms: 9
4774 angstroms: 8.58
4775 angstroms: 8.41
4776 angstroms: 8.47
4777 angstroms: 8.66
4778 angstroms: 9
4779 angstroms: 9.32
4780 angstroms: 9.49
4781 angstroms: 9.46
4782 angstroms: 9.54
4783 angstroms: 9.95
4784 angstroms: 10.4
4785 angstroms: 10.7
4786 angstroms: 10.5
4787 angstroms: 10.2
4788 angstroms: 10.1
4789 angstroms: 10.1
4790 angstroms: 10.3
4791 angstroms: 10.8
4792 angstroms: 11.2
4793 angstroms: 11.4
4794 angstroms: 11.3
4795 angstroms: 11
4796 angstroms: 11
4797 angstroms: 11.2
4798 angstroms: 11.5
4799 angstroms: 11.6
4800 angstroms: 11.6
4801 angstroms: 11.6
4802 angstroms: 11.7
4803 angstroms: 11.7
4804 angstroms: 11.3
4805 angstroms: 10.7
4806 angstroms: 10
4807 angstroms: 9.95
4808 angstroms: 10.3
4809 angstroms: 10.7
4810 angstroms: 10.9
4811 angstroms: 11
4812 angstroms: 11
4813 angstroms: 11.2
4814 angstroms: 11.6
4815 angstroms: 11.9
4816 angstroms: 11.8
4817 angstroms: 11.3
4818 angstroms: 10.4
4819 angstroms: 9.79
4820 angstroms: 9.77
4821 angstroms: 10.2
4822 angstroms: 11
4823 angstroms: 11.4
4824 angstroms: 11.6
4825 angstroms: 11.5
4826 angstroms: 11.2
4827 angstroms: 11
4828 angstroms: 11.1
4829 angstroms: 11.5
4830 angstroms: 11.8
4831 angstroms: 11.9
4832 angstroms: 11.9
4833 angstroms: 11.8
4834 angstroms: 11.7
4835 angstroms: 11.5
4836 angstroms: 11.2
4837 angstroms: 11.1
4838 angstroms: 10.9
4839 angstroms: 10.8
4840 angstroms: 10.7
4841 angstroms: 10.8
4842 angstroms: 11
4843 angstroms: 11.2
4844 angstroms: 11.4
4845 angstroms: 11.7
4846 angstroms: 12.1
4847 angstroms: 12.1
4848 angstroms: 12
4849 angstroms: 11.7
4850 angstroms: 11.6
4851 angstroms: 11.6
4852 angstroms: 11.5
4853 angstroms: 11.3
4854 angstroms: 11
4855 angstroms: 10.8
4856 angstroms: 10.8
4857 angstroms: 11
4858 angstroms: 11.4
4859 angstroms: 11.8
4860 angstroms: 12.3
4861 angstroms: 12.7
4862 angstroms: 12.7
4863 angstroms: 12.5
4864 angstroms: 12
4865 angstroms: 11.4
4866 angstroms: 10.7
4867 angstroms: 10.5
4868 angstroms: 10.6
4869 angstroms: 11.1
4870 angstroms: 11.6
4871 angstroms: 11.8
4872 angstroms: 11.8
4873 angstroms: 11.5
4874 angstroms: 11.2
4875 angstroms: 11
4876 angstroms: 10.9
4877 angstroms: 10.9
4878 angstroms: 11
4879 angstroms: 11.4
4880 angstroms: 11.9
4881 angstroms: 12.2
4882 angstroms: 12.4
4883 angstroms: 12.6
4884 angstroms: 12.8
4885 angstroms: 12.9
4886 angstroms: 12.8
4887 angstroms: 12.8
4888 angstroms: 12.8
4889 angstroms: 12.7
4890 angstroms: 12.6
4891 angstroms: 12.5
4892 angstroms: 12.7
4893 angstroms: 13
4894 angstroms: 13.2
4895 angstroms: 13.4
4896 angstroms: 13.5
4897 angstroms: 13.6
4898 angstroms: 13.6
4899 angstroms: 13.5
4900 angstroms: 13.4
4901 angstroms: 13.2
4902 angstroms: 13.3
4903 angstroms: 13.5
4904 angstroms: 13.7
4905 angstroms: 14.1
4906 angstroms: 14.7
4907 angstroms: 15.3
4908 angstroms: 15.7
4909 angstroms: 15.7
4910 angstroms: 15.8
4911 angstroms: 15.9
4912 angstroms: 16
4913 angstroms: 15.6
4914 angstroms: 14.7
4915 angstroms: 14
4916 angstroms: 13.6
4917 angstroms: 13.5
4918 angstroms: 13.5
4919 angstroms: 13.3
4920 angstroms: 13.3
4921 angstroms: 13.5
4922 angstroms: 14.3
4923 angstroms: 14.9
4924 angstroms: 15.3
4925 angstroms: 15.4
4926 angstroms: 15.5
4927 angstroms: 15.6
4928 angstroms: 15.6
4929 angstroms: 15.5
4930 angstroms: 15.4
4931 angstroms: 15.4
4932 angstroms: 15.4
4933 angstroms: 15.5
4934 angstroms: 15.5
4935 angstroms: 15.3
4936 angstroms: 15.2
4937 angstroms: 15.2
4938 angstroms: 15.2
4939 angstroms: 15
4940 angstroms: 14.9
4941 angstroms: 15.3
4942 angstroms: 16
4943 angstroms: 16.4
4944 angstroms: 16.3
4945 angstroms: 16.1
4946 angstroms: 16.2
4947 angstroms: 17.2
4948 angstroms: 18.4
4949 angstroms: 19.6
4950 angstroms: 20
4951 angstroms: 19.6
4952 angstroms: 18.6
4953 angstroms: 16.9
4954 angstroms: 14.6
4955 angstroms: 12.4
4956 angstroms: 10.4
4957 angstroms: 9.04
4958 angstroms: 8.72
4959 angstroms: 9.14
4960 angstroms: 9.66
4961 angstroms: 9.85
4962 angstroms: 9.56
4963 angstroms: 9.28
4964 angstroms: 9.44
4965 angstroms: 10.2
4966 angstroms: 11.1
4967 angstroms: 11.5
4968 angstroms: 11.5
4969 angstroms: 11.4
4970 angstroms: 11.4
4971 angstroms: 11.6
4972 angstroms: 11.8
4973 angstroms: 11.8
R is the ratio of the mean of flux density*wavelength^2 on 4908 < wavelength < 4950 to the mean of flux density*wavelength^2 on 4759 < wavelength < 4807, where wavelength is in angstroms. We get 1.62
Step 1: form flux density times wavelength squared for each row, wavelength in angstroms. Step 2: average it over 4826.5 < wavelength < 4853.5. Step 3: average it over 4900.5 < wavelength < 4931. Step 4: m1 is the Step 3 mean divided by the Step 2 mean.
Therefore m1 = 1.32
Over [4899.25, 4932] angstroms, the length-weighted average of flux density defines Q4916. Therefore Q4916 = 14.6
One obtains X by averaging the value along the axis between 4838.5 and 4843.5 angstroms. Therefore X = 10.9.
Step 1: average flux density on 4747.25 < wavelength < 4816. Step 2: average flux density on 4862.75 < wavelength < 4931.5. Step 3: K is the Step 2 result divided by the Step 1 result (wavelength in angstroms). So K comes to 1.2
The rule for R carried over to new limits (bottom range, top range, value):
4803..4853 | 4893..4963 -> 1.35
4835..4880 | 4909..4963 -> 1.33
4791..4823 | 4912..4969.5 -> 1.36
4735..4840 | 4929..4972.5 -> 1.35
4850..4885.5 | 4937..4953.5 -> 1.51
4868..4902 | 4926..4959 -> 1.28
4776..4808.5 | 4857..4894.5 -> 1.18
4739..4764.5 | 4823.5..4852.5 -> 0.96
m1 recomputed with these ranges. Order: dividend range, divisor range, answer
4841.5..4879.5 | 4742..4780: 1.09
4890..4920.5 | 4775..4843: 1.35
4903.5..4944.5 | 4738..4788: 1.48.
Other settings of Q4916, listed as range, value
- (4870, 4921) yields 13.2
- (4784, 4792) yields 10.4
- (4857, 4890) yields 11.8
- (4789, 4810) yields 11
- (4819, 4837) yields 11.3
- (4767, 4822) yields 10.3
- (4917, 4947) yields 15.2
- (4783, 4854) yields 11.1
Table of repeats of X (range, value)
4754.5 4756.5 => 12.7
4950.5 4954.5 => 17.4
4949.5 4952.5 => 19.4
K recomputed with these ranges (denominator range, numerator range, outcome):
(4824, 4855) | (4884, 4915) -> 1.21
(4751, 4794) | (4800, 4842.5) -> 1.08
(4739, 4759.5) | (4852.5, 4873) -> 0.90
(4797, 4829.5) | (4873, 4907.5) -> 1.16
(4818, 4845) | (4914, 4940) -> 1.33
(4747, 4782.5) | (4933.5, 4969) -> 1.30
